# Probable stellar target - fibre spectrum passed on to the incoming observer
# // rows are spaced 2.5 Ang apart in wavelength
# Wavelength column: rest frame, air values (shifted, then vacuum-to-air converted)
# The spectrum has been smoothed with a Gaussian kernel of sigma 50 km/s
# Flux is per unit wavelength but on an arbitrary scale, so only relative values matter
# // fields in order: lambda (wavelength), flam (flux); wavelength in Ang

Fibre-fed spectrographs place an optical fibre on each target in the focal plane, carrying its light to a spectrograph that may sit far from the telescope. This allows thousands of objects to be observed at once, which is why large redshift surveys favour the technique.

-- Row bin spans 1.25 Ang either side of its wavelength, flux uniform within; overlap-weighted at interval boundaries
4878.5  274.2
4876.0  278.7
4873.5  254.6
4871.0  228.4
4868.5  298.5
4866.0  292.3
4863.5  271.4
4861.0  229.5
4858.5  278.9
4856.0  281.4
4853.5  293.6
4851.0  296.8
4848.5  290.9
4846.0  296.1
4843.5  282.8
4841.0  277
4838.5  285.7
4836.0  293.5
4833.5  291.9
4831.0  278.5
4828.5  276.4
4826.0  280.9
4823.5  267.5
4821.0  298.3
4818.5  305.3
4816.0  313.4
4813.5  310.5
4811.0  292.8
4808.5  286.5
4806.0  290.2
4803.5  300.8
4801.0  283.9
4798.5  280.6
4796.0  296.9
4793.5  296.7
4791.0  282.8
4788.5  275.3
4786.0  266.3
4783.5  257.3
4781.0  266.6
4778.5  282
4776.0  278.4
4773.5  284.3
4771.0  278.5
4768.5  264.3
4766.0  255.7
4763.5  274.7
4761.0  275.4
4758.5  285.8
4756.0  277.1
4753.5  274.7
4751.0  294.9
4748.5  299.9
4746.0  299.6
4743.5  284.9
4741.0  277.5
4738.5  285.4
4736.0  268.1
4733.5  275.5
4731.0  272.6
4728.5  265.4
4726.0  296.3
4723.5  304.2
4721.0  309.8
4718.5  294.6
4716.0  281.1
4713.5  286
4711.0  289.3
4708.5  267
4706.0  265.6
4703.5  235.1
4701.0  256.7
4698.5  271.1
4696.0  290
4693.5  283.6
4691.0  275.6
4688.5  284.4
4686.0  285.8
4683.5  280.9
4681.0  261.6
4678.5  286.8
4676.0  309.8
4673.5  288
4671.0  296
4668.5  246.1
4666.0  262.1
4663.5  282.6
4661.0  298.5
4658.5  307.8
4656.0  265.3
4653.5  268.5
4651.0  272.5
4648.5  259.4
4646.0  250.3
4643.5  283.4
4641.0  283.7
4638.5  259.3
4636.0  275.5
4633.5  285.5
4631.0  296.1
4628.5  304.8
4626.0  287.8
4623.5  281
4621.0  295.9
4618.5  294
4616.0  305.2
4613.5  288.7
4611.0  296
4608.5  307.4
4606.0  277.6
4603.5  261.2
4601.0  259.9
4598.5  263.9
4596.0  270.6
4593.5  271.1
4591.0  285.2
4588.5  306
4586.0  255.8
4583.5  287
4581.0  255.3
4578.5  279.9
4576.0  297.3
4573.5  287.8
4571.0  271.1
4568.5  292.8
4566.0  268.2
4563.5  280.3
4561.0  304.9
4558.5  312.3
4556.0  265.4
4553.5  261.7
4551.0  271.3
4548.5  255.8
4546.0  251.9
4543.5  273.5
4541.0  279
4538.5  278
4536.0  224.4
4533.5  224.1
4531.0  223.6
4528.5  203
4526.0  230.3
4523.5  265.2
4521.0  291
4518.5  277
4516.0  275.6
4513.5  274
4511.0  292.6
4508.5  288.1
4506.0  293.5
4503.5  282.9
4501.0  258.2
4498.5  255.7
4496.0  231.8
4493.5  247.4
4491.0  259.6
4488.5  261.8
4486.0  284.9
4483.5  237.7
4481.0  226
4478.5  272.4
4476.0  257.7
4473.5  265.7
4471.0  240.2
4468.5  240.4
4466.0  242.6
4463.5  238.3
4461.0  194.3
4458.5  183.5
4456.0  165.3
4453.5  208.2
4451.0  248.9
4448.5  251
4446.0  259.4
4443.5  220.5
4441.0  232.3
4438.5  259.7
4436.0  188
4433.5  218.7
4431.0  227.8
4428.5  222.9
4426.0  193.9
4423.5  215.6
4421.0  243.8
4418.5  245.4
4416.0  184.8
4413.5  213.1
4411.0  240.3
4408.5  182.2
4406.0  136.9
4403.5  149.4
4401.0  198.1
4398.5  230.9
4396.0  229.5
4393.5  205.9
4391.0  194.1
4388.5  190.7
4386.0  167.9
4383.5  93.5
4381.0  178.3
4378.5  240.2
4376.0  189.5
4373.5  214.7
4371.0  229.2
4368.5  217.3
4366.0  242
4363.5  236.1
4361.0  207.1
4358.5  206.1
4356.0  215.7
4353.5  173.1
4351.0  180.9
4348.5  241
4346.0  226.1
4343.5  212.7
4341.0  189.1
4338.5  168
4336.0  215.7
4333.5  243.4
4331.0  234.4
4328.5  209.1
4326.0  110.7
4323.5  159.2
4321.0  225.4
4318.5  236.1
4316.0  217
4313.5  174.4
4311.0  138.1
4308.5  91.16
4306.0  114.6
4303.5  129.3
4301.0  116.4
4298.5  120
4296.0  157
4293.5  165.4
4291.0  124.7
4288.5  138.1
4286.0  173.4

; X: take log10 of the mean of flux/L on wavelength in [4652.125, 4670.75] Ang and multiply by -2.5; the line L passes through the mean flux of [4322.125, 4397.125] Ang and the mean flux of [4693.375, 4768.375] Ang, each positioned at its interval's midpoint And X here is -0.05 mag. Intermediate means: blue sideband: 201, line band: 277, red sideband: 280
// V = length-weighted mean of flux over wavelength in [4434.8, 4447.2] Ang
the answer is 232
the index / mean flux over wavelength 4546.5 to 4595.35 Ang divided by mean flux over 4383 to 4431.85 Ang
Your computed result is 1.40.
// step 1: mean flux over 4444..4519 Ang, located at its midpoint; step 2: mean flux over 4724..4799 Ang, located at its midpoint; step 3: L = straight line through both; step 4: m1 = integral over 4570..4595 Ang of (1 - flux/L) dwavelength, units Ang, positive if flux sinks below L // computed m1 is -1.8 Ang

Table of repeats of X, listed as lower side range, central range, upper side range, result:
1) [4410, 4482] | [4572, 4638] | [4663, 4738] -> -0.095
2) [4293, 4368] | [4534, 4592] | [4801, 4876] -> -0.191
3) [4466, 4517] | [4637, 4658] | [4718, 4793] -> 0.014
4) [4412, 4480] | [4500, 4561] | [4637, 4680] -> -0.078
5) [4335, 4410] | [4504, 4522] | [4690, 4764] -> -0.225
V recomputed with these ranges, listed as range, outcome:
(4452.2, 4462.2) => 188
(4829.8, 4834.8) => 285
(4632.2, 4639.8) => 274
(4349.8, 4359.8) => 194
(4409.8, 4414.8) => 226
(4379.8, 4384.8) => 136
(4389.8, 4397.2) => 210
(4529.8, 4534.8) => 224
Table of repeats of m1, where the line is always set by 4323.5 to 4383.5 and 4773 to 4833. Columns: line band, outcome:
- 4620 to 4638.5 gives -2.4 Ang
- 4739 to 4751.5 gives -0.7 Ang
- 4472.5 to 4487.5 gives -2.0 Ang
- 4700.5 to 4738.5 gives -1.1 Ang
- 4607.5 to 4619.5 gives -2.2 Ang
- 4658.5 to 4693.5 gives -2.6 Ang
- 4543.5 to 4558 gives -1.5 Ang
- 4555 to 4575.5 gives -3.7 Ang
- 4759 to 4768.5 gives 0.3 Ang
